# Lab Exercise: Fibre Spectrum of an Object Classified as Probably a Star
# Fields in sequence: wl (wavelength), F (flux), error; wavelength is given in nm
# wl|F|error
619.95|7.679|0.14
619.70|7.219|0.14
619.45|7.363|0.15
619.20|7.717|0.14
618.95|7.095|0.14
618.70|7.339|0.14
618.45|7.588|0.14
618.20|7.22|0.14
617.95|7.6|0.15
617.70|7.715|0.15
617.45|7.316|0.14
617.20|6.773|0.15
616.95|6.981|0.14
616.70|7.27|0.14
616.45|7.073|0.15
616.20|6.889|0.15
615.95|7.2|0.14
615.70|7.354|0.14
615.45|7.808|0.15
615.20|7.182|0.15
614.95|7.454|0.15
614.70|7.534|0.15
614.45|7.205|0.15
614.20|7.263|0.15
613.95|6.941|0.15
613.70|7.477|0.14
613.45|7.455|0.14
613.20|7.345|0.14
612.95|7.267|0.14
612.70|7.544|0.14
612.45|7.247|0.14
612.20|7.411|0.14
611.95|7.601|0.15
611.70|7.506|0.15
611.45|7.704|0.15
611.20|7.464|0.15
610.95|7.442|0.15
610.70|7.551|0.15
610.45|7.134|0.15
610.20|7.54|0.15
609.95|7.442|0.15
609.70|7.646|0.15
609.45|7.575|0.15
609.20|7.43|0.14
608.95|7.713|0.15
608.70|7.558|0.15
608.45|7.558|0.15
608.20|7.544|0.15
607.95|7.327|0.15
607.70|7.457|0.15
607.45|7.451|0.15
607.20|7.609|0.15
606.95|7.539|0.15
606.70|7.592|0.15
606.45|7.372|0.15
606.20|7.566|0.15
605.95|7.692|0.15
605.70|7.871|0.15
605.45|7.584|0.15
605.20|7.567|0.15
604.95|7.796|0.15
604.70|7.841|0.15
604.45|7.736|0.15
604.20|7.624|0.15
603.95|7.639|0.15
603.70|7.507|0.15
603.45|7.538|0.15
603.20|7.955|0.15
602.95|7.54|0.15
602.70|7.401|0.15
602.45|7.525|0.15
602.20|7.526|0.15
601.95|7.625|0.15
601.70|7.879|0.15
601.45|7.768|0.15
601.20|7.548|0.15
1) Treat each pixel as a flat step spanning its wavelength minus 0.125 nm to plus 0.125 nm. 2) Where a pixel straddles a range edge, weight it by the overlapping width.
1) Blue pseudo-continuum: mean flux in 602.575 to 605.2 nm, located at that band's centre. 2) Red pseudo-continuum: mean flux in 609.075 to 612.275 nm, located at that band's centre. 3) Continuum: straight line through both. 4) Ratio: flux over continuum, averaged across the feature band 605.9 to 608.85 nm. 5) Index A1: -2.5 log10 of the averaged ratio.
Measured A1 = 0.01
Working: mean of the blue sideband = 7.65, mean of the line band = 7.52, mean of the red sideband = 7.5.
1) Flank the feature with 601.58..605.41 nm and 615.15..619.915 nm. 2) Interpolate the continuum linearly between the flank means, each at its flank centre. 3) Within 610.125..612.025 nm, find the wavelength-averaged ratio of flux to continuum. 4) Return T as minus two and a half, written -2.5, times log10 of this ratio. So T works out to 0.00 mag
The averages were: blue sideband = 7.64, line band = 7.49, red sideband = 7.31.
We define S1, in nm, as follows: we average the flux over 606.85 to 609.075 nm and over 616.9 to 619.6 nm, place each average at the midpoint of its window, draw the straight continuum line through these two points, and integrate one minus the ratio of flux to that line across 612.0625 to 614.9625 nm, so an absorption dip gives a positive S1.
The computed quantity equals 0.03 nm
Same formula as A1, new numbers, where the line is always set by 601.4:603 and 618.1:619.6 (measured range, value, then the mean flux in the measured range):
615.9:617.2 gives 0.056 mag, 7.05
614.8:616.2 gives 0.011 mag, 7.36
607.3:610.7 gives 0.003 mag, 7.49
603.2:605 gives -0.015 mag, 7.68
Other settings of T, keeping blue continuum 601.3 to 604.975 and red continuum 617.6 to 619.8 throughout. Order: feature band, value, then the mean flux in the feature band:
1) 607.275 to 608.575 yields 0.016 mag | 7.47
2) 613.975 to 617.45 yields 0.037 mag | 7.22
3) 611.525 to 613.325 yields 0.014 mag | 7.43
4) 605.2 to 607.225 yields 0.001 mag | 7.6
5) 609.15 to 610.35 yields 0.005 mag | 7.52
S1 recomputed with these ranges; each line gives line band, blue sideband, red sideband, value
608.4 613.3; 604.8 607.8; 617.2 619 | 0.018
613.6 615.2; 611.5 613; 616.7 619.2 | 0.021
